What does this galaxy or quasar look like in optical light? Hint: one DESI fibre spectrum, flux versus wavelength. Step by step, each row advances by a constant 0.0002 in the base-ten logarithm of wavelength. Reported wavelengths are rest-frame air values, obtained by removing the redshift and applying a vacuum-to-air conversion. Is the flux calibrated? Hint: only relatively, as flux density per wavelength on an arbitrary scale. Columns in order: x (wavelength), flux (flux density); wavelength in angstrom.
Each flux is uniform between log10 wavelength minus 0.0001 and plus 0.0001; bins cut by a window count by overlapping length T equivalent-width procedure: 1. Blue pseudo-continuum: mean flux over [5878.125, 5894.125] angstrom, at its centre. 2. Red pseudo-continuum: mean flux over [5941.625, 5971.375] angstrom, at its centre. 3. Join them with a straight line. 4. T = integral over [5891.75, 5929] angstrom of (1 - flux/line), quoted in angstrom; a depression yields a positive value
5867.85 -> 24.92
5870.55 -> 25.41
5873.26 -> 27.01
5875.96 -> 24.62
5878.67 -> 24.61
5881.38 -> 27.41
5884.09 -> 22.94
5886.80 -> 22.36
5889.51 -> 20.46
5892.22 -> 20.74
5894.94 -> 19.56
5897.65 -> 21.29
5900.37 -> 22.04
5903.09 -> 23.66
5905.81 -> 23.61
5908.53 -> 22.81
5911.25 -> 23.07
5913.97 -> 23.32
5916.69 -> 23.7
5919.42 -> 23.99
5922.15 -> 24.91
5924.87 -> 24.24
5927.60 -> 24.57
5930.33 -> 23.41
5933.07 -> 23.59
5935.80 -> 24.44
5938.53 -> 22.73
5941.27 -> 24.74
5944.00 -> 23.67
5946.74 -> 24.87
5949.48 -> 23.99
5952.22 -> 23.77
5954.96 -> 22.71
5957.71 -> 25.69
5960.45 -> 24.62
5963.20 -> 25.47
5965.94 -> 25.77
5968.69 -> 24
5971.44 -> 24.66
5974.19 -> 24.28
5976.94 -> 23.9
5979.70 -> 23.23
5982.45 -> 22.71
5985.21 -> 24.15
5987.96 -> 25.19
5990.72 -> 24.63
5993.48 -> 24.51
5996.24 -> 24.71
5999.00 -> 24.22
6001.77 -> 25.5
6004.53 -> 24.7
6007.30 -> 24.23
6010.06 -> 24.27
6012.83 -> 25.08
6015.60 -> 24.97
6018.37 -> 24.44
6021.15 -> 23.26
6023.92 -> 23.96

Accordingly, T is 0.7 angstrom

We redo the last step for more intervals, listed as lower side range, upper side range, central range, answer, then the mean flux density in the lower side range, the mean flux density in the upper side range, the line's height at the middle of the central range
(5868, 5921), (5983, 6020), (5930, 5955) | 0.0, 23.3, 24.6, 23.9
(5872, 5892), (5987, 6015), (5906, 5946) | 0.7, 24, 24.7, 24.3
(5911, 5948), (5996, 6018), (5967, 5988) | 0.4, 24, 24.7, 24.4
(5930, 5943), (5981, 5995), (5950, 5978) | -0.5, 23.8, 24.2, 24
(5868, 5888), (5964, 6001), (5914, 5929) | 0.3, 24.9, 24.3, 24.7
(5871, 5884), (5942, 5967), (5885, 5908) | 3.2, 25.6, 24.5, 25.3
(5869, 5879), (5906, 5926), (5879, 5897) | 1.9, 25.5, 23.7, 24.9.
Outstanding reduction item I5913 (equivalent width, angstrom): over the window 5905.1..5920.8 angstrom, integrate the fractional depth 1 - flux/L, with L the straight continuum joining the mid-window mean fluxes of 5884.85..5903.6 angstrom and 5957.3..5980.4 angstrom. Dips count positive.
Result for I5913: -0.9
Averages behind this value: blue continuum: 21.4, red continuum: 24.6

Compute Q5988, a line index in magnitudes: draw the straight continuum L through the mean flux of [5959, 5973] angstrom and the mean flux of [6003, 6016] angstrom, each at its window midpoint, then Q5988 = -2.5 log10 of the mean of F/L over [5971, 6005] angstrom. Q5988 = 0.02 mag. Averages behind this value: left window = 24.9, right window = 24.6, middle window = 24.3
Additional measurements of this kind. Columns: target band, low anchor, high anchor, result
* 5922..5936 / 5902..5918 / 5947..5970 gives -0.013 mag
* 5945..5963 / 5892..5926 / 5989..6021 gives -0.028 mag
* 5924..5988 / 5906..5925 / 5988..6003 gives 0.003 mag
